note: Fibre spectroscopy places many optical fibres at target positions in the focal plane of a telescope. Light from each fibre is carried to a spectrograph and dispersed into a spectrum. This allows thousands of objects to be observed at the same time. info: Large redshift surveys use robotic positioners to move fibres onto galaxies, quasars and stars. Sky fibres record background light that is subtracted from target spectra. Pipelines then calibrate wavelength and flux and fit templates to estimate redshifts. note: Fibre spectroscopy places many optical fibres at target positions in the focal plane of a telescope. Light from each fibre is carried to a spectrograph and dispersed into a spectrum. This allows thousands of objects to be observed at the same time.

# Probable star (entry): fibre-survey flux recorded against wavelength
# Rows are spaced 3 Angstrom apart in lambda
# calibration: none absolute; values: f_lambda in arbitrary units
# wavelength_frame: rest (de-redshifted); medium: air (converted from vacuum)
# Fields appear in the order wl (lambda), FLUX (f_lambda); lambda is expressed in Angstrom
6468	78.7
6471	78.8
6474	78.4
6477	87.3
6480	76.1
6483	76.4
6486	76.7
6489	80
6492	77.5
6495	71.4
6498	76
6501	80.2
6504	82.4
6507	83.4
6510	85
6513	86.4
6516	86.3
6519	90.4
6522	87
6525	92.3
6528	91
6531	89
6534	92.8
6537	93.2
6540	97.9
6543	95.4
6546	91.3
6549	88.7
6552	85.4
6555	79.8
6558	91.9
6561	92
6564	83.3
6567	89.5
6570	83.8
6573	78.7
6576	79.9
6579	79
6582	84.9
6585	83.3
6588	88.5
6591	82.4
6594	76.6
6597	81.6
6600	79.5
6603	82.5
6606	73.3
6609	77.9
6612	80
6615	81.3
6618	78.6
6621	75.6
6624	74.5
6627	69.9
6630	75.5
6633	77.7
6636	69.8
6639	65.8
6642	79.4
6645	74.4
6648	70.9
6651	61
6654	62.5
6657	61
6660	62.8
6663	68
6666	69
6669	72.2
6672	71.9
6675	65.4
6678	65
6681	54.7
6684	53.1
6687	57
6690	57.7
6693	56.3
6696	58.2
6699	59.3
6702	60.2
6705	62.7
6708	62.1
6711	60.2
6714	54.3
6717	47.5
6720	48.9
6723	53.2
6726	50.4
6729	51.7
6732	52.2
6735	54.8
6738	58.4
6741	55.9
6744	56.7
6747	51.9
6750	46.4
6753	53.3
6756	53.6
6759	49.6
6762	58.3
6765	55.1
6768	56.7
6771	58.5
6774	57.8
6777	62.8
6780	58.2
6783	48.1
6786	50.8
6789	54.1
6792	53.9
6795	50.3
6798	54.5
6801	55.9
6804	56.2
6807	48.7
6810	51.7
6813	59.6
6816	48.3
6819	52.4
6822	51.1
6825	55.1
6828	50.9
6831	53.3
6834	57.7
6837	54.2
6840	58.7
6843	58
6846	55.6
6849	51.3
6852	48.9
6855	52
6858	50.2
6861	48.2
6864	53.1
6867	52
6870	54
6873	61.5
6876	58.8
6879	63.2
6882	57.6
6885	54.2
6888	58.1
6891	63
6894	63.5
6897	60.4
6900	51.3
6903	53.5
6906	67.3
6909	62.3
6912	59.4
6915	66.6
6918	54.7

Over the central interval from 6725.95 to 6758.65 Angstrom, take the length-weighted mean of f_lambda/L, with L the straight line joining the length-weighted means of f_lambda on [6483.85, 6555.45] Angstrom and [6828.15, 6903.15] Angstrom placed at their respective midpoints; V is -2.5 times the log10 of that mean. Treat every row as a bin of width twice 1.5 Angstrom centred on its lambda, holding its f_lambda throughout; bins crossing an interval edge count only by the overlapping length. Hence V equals 0.24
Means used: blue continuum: 85.8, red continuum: 55.6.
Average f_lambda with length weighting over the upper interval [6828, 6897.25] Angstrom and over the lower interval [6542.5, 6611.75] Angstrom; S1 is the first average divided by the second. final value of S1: 0.7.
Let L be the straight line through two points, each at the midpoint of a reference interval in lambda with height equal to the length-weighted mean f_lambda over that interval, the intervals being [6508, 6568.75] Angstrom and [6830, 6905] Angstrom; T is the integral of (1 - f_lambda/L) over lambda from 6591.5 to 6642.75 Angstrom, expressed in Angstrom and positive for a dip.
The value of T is 3.05 Angstrom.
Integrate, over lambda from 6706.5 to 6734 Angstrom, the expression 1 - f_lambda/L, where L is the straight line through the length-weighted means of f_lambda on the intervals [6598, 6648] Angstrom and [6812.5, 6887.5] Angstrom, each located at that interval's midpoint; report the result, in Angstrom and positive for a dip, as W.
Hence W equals 5.5 Angstrom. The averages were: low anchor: 75.9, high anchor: 54.4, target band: 53.4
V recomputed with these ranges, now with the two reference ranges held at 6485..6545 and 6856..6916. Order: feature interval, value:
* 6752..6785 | 0.20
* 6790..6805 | 0.19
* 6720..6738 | 0.30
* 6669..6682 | 0.13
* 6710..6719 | 0.31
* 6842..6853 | 0.14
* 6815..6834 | 0.19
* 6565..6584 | -0.02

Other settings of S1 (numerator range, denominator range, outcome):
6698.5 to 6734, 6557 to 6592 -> 0.65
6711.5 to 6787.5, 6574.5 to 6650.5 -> 0.70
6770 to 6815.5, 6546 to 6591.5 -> 0.64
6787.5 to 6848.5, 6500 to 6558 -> 0.61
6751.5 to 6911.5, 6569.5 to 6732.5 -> 0.81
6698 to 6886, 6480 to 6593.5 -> 0.64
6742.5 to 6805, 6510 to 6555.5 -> 0.61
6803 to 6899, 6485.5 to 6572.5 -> 0.64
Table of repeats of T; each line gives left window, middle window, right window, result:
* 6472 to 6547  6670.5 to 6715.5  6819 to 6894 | 6.04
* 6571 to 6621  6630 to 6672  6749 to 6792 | 1.81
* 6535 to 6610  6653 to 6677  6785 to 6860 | 2.14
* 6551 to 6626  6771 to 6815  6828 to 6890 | 4.98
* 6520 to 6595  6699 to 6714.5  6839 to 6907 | 2.63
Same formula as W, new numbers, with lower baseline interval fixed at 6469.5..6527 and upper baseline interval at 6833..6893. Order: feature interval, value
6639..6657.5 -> 0.7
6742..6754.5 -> 2.3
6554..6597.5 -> -4.3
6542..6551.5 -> -1.5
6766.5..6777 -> 0.6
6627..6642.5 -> -0.2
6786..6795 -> 1.2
